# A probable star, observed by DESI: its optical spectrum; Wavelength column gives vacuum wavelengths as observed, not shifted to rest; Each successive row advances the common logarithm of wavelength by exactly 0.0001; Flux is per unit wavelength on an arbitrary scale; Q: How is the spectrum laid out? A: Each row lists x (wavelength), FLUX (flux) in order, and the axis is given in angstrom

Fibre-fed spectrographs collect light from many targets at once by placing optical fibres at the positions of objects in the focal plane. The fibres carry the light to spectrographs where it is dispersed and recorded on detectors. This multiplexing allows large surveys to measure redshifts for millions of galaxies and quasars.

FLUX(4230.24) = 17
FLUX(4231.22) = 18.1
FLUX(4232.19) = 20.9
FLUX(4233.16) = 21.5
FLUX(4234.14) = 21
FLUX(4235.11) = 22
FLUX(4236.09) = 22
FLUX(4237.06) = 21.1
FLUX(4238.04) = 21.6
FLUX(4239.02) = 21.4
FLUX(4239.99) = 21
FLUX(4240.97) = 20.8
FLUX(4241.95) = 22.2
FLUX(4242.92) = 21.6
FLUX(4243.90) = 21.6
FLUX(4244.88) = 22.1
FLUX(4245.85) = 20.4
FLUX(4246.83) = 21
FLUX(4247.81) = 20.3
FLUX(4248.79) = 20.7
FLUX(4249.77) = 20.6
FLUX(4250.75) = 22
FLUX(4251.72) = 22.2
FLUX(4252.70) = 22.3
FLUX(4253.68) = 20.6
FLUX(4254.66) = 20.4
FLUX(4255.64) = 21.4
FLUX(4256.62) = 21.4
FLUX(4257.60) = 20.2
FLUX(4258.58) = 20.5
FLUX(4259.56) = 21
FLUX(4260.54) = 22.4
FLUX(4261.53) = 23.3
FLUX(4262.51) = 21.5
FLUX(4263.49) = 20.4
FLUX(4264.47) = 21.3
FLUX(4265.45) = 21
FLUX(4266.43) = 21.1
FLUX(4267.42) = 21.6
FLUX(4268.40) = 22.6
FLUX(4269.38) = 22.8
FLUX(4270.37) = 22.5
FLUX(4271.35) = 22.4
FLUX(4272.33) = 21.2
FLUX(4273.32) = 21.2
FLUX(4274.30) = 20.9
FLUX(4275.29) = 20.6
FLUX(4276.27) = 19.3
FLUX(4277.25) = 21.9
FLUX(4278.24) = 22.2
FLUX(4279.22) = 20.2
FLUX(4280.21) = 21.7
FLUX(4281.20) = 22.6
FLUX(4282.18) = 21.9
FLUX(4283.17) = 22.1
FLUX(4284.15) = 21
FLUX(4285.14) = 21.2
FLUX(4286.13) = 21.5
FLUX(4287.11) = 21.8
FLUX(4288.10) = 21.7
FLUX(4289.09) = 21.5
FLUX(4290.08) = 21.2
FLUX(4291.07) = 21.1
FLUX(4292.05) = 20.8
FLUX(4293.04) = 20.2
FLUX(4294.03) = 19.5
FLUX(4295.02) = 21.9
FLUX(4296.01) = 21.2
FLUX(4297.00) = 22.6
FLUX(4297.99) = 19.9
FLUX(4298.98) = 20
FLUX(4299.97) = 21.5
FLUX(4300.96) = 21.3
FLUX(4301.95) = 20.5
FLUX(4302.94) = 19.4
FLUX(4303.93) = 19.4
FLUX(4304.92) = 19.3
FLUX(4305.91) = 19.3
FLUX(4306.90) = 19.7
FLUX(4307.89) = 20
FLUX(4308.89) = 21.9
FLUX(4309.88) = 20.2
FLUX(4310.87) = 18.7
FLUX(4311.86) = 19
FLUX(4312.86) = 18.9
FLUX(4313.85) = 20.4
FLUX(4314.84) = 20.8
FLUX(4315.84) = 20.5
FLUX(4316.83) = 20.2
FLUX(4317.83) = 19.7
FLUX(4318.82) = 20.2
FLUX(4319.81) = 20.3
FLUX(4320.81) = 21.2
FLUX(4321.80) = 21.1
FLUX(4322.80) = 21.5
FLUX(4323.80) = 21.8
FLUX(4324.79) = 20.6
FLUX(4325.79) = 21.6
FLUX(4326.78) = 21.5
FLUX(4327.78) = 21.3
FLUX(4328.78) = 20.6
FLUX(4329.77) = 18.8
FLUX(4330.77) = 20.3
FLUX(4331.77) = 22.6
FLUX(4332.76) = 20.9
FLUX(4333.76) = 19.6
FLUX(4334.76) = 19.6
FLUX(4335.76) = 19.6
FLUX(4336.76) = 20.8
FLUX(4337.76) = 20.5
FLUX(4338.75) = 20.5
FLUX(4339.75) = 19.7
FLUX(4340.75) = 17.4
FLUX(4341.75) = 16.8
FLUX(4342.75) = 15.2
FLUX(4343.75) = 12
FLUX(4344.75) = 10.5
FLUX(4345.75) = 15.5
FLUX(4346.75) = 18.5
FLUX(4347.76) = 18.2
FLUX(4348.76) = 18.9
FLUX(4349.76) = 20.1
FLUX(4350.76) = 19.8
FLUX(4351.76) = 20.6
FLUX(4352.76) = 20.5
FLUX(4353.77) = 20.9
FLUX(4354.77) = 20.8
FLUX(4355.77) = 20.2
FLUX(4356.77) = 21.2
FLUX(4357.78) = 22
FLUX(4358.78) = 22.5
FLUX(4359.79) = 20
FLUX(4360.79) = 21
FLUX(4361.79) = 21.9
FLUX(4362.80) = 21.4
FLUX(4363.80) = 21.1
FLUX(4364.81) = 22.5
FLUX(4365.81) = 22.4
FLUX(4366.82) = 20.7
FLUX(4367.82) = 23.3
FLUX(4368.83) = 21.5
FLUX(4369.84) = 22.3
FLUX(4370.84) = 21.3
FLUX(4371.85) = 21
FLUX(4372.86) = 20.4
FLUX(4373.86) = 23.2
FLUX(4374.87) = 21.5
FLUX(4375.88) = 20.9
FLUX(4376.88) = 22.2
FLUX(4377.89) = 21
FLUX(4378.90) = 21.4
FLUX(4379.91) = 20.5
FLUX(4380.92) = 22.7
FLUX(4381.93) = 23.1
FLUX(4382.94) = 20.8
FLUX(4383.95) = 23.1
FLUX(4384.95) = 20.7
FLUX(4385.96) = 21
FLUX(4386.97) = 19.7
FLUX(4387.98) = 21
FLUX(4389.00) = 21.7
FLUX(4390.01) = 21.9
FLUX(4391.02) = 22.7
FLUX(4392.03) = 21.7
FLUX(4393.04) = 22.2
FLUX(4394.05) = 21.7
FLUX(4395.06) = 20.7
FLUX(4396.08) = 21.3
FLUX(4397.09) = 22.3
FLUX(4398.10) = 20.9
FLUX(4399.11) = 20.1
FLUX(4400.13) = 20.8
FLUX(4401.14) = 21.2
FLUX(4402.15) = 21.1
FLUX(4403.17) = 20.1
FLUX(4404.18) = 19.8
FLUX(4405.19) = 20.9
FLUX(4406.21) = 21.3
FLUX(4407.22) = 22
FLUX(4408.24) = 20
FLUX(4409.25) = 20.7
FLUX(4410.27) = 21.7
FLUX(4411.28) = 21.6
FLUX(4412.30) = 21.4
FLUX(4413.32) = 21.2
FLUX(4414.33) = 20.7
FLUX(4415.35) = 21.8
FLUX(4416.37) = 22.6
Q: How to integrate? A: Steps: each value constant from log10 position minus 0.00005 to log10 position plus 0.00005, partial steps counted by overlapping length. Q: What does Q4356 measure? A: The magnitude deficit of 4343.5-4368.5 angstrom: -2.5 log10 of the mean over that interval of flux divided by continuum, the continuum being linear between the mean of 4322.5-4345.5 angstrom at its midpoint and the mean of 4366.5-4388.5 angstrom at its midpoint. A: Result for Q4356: 0.03 mag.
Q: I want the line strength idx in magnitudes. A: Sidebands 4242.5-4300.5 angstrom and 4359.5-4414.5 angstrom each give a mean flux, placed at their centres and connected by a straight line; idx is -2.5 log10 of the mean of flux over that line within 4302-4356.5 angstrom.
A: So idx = 0.09 mag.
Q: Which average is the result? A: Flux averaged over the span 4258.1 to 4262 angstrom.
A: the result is 21.8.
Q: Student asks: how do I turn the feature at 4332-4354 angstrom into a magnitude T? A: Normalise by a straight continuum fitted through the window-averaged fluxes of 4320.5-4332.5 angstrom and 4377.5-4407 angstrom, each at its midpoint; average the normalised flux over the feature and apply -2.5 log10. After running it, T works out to 0.15 mag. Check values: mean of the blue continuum 21.1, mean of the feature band 18.5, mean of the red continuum 21.3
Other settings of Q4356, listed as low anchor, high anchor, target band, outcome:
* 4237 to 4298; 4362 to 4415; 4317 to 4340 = 0.04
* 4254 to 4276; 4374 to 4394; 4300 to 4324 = 0.07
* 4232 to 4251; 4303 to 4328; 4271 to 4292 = -0.03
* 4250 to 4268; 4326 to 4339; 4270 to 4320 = 0.01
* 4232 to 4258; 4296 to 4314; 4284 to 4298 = -0.04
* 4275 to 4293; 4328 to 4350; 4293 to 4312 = 0.00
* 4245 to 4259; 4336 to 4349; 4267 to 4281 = -0.07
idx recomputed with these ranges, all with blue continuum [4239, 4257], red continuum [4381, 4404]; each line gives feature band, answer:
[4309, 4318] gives 0.07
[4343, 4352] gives 0.25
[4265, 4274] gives -0.03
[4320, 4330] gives 0.01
